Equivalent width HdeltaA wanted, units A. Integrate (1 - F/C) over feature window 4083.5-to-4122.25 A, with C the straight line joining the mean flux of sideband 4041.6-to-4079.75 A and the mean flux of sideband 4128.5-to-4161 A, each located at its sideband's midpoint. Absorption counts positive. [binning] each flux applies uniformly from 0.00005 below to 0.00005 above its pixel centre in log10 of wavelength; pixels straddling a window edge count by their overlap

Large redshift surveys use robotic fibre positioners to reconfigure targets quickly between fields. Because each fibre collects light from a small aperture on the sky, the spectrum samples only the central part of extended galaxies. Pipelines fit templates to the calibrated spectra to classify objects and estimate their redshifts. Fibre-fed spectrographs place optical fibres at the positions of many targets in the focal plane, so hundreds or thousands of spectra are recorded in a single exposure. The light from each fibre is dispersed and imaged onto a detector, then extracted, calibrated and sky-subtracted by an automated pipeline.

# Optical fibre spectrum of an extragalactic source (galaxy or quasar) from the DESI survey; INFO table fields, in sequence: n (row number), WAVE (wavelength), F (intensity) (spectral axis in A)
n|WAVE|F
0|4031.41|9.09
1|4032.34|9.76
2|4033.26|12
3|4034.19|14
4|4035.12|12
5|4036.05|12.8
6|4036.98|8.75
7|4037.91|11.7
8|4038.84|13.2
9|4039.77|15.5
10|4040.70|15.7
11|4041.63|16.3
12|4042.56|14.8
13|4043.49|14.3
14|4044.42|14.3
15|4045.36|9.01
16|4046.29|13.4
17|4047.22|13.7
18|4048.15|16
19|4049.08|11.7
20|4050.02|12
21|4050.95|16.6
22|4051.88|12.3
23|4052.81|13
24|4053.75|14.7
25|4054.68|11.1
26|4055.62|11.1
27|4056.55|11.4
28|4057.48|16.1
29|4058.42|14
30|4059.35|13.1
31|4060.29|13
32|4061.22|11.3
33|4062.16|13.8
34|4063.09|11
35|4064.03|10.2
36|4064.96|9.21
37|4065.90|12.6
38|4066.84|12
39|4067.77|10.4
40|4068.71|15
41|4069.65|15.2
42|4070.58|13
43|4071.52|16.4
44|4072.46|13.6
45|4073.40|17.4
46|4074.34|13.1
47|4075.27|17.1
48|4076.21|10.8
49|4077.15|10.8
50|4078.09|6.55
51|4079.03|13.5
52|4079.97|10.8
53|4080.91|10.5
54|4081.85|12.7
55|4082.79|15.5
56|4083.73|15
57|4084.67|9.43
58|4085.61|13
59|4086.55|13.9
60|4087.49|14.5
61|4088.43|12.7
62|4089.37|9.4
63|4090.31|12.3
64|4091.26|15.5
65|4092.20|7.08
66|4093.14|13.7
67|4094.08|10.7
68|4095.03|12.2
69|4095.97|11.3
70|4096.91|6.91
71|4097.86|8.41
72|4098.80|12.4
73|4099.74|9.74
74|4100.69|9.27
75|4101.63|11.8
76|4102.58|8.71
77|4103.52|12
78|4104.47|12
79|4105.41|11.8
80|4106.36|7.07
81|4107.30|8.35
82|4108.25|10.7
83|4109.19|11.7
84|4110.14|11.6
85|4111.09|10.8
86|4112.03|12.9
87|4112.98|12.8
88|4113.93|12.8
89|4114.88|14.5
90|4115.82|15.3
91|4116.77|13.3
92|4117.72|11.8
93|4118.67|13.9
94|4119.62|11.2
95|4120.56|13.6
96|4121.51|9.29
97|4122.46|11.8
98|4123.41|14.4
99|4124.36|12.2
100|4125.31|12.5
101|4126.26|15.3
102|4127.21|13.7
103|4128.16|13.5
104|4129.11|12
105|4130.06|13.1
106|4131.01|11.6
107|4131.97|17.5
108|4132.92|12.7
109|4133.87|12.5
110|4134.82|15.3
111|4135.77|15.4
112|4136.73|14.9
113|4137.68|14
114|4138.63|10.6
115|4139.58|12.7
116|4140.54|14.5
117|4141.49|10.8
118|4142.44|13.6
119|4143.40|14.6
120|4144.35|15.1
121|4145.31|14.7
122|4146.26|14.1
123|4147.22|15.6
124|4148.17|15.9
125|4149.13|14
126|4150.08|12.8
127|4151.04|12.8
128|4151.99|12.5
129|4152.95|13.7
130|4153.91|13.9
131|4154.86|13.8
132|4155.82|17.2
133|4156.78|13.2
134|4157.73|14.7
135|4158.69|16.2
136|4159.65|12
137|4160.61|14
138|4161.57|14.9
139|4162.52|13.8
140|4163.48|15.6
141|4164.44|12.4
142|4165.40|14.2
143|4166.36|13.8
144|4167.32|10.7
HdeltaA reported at 5.4 A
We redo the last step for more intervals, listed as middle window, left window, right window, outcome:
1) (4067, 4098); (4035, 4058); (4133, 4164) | 2.6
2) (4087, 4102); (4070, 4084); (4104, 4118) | 1.6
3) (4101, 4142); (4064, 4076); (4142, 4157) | 4.3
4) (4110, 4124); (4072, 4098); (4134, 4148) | 0.5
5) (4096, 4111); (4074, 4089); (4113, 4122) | 2.9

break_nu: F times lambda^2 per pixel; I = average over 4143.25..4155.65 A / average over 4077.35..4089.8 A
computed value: 1.2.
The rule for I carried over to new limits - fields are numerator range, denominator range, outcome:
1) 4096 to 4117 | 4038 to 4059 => 0.84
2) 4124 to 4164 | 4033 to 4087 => 1.12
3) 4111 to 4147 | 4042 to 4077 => 1.05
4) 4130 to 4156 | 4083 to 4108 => 1.27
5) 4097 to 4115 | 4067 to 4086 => 0.85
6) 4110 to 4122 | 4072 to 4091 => 1.01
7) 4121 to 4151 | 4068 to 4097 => 1.10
